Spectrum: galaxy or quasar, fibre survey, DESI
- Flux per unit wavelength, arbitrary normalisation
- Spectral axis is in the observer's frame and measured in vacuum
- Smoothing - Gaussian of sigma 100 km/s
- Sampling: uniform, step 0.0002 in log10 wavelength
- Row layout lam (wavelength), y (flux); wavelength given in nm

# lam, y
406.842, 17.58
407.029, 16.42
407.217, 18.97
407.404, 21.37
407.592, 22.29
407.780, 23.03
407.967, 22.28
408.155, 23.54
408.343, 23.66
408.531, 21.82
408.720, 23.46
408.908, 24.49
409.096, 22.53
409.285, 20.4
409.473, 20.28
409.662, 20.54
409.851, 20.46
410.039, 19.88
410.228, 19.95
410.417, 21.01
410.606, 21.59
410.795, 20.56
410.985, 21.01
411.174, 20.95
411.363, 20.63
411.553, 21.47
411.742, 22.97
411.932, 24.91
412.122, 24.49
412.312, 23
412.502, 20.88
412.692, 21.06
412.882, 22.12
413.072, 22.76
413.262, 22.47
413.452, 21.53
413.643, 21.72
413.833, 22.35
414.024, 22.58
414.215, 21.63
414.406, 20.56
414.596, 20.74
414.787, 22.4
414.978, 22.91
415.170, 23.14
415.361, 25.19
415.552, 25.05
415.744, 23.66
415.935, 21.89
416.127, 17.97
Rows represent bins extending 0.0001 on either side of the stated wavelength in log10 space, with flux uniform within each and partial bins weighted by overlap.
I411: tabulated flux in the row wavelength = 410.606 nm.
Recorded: 21.59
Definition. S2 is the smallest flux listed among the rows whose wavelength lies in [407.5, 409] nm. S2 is 21.82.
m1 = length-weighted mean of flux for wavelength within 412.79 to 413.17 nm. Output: 22.5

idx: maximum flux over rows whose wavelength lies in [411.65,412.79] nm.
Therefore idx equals 24.91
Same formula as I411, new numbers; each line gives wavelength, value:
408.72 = 23.46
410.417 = 21.01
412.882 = 22.12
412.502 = 20.88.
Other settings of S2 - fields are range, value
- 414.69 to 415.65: 22.4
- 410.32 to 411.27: 20.56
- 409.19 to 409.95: 20.28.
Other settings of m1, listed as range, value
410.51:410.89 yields 21.1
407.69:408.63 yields 22.9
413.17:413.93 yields 22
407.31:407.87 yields 22.2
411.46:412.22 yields 23.5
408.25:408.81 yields 22.9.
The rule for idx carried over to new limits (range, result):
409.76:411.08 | 21.59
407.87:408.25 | 23.54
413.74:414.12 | 22.58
